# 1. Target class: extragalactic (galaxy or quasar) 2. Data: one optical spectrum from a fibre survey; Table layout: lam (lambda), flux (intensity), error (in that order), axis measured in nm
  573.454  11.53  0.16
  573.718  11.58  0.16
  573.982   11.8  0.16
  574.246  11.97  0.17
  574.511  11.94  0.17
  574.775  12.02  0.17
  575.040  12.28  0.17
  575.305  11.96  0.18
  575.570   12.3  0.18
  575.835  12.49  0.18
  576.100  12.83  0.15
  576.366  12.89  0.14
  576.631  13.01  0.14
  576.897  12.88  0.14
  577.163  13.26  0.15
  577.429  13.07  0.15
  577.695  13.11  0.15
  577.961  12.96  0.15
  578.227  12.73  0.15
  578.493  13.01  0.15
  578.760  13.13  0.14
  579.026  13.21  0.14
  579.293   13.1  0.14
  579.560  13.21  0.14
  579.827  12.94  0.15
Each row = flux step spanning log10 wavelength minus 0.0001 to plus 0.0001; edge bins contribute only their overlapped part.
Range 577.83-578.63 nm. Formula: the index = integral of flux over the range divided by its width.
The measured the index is 12.9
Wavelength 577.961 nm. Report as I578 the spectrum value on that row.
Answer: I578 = 12.96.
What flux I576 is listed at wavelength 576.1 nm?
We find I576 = 12.83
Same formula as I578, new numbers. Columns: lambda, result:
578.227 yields 12.73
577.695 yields 13.11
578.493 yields 13.01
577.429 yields 13.07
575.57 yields 12.3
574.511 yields 11.94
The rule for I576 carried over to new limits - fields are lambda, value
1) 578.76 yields 13.13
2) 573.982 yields 11.8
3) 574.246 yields 11.97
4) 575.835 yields 12.49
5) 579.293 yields 13.1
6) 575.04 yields 12.28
